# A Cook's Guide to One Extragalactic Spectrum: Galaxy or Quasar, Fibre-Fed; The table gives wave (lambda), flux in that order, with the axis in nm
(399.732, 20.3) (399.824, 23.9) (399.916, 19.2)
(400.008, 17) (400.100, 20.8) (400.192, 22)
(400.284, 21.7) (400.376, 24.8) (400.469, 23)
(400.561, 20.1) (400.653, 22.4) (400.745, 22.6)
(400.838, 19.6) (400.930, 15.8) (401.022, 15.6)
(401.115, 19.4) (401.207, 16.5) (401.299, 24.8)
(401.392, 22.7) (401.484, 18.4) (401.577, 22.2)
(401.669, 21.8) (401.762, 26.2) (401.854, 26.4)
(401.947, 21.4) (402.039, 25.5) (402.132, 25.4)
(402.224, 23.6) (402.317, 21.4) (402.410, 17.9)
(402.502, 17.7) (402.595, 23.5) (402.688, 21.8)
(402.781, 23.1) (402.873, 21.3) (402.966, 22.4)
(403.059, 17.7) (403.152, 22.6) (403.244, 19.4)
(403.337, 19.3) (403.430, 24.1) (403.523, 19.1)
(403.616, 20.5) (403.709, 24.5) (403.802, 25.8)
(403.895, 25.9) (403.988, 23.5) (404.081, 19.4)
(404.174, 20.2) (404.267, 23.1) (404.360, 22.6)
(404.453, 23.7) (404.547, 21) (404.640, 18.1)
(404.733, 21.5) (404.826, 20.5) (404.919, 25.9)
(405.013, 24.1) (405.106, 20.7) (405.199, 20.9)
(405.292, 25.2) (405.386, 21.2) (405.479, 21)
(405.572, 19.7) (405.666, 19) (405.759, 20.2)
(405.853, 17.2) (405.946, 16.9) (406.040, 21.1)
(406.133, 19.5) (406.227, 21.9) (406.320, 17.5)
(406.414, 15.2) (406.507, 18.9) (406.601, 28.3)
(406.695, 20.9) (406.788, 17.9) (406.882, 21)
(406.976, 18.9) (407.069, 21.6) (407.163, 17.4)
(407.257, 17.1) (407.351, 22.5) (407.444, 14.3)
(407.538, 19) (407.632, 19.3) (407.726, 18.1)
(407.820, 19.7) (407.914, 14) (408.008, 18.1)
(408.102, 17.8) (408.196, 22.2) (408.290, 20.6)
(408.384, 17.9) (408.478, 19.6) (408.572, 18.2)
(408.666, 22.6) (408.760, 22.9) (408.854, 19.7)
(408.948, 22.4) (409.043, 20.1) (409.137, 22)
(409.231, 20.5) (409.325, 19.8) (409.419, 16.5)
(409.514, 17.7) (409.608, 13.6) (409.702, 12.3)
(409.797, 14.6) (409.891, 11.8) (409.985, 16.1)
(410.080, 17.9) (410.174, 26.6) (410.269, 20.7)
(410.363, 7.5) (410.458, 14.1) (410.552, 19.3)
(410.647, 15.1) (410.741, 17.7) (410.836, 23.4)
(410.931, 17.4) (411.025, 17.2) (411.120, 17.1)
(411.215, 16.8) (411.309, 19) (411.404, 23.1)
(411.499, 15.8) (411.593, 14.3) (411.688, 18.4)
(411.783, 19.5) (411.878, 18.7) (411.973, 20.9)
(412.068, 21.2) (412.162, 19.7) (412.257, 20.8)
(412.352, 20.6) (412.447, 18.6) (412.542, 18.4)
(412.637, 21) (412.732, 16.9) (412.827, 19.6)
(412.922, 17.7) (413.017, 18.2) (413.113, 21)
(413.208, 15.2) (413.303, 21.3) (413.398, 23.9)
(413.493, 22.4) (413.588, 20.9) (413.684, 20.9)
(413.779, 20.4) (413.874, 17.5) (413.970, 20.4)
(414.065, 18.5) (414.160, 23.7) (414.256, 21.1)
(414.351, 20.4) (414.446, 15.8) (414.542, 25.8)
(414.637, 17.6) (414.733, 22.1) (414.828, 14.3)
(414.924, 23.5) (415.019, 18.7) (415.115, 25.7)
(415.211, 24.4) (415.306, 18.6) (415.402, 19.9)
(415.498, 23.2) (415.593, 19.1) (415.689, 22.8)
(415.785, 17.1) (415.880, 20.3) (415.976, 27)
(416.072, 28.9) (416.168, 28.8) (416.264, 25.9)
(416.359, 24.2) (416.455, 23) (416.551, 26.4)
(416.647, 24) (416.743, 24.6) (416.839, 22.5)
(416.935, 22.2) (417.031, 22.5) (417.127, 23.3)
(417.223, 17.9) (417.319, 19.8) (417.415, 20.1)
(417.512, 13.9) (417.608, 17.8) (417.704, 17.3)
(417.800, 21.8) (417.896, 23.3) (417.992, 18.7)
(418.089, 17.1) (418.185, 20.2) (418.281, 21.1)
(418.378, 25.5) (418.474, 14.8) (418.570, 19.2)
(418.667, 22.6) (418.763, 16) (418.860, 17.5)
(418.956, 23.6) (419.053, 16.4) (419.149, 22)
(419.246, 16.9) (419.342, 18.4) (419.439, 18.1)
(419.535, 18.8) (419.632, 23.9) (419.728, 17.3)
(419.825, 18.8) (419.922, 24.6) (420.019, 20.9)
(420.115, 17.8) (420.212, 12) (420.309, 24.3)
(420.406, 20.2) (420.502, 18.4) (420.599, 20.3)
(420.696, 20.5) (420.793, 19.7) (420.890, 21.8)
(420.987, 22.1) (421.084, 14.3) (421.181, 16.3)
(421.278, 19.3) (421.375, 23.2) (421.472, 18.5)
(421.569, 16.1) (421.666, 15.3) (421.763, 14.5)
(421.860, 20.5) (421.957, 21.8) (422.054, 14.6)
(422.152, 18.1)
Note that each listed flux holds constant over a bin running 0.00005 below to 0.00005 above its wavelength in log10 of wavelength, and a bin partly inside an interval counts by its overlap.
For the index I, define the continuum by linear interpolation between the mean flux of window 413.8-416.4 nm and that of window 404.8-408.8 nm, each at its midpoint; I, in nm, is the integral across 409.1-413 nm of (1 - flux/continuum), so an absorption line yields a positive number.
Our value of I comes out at 0.52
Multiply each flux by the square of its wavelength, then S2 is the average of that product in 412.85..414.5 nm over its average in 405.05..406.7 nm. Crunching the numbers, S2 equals 1.02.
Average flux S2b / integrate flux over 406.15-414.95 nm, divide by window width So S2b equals 19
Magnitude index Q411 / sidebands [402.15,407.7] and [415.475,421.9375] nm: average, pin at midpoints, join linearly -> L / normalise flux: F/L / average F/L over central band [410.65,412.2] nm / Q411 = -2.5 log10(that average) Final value 0.11 mag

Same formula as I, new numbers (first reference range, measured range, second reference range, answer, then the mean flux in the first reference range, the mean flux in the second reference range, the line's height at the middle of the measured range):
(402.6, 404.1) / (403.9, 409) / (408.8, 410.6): -0.12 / 22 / 17.6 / 19.8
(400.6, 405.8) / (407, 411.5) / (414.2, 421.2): 0.61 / 21.6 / 20.6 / 21.2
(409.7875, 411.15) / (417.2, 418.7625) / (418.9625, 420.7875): -0.03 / 17.2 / 19.5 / 19.1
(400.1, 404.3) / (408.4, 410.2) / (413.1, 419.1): 0.23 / 21.7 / 21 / 21.3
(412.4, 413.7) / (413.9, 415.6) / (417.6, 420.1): -0.09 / 19.7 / 19.7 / 19.7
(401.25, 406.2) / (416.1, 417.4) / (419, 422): -0.25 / 21.7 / 19.1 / 19.7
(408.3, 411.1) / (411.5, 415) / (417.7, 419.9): -0.18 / 18.1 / 19.6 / 18.7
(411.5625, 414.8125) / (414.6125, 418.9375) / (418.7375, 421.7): -0.40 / 19.8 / 19.2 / 19.5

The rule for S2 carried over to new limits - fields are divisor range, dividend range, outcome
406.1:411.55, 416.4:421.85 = 1.12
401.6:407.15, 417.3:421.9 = 0.96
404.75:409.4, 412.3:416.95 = 1.11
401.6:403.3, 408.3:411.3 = 0.85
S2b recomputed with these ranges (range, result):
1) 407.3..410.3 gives 18.7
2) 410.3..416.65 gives 20.2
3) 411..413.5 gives 19.1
